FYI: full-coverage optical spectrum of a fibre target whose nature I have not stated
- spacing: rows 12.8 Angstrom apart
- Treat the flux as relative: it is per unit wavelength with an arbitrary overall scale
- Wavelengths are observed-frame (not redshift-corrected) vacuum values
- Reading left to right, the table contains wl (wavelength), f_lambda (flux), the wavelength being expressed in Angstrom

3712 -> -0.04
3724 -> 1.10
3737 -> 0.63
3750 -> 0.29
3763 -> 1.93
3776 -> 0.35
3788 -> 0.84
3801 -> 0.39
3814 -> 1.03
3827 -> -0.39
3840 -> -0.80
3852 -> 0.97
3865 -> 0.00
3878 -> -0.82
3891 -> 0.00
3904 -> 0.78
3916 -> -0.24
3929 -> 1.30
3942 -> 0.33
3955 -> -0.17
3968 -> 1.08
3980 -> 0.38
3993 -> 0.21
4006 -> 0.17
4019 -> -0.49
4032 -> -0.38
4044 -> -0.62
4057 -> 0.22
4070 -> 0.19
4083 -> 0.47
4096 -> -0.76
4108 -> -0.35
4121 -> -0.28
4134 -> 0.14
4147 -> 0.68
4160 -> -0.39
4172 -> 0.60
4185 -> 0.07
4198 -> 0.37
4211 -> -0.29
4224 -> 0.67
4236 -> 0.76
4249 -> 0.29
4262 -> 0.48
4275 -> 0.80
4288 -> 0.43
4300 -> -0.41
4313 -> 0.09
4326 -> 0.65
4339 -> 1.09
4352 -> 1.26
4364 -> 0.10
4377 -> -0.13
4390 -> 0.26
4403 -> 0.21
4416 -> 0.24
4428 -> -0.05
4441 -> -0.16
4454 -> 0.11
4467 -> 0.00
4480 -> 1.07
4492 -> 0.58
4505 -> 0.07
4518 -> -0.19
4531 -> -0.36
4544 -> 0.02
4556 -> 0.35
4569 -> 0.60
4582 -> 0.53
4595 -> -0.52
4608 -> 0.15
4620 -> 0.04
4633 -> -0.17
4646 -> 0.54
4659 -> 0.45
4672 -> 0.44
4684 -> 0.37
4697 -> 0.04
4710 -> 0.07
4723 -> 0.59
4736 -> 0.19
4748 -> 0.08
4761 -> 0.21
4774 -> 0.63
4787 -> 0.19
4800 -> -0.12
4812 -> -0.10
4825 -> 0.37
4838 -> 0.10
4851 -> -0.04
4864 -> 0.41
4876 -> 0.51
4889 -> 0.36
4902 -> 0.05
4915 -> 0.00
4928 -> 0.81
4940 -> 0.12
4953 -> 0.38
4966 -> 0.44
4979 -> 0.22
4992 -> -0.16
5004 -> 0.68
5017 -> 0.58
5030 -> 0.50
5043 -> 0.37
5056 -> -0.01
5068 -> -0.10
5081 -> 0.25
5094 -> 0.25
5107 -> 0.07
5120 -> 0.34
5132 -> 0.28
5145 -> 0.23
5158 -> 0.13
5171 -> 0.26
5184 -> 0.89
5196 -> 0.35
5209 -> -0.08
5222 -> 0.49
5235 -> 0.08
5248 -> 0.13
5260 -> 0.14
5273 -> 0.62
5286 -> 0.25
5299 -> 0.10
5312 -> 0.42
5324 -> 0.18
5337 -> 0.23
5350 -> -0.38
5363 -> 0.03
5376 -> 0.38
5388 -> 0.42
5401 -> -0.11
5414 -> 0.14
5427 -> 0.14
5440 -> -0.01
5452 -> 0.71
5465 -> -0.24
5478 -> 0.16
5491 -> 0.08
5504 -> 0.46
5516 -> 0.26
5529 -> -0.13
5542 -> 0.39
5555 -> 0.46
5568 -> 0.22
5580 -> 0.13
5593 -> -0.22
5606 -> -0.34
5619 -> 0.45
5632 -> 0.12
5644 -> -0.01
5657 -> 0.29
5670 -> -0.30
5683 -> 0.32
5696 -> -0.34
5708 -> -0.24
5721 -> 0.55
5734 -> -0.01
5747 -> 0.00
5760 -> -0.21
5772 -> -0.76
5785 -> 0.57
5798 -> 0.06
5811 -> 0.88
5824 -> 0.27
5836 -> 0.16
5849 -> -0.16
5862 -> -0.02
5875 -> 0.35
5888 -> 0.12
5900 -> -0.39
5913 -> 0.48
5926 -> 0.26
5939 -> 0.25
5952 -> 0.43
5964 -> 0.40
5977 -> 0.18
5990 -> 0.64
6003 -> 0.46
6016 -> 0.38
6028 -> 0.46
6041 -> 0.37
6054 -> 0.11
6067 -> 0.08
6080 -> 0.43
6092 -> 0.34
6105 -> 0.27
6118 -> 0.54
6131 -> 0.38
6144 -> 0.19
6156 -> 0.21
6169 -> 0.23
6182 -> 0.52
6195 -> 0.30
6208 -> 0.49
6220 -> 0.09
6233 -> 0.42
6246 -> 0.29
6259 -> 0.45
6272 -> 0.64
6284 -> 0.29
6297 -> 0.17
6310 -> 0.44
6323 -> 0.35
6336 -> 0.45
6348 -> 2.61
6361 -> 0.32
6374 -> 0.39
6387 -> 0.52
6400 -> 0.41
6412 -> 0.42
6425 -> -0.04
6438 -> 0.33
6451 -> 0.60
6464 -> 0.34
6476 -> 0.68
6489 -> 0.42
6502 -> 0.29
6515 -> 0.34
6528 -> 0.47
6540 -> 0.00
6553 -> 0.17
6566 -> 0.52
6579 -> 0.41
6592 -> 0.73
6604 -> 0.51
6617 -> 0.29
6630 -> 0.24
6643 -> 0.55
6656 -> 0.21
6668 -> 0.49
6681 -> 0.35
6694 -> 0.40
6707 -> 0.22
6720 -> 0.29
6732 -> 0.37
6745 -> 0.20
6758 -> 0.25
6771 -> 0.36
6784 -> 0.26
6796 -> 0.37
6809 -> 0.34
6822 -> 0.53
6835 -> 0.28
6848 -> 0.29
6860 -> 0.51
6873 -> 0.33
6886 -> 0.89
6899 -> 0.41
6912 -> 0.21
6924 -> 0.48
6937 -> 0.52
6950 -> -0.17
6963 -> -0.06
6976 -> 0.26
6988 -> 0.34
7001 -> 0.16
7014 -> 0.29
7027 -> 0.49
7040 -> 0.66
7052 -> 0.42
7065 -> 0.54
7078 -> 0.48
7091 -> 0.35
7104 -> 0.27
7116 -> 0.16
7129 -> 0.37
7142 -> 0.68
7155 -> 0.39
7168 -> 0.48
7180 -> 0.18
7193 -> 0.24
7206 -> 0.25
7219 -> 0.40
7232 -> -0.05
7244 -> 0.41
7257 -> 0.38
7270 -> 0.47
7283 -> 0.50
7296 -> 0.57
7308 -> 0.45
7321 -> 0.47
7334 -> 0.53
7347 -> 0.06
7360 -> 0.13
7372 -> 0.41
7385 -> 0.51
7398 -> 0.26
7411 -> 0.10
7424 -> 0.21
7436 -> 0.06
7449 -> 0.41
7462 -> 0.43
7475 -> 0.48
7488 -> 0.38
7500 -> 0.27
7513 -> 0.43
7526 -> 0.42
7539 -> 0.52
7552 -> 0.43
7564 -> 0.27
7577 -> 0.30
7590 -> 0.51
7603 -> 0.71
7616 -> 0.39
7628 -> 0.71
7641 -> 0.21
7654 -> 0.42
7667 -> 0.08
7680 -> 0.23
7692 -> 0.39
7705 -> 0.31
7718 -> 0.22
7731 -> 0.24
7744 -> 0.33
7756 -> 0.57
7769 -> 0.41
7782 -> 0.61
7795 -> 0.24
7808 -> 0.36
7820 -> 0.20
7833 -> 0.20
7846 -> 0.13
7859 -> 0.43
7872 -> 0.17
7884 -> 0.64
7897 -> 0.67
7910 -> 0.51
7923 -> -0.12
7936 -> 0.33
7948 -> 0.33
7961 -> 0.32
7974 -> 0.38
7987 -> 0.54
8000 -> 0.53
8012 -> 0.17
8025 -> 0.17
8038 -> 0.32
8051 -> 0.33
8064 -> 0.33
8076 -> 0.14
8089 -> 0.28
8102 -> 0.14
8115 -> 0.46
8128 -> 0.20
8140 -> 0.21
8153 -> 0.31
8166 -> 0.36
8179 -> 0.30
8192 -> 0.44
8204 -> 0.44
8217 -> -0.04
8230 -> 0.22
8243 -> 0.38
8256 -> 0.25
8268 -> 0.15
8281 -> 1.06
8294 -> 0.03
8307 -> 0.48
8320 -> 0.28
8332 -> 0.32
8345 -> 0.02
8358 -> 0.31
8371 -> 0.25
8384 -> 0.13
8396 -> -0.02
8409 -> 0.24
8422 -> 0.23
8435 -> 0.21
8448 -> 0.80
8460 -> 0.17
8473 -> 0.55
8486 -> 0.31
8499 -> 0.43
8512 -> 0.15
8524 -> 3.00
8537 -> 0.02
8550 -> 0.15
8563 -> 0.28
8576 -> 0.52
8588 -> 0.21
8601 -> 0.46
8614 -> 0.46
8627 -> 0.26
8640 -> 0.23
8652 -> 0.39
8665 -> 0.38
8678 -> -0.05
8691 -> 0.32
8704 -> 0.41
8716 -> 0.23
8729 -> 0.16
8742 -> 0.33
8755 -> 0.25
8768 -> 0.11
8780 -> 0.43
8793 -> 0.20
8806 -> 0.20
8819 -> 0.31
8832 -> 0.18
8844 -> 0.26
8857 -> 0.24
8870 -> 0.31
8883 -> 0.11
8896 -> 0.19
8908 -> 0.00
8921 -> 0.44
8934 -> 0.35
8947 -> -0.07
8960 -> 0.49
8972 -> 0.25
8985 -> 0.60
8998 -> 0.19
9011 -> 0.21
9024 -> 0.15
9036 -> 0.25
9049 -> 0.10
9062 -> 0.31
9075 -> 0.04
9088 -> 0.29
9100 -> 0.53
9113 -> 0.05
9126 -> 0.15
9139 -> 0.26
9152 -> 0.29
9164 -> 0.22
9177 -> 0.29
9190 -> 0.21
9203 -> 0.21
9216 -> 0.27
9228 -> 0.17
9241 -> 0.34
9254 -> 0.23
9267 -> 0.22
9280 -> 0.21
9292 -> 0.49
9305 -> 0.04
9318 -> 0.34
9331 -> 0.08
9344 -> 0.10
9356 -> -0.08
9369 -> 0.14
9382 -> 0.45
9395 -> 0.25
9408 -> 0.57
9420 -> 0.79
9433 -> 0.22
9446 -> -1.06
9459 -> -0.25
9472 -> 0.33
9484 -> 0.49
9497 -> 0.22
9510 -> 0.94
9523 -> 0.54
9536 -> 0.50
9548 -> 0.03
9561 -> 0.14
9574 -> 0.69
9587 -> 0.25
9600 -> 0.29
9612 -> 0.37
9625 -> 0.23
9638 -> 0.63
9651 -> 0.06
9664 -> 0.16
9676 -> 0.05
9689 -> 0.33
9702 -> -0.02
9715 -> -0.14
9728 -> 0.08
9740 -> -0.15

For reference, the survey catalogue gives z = 0.70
